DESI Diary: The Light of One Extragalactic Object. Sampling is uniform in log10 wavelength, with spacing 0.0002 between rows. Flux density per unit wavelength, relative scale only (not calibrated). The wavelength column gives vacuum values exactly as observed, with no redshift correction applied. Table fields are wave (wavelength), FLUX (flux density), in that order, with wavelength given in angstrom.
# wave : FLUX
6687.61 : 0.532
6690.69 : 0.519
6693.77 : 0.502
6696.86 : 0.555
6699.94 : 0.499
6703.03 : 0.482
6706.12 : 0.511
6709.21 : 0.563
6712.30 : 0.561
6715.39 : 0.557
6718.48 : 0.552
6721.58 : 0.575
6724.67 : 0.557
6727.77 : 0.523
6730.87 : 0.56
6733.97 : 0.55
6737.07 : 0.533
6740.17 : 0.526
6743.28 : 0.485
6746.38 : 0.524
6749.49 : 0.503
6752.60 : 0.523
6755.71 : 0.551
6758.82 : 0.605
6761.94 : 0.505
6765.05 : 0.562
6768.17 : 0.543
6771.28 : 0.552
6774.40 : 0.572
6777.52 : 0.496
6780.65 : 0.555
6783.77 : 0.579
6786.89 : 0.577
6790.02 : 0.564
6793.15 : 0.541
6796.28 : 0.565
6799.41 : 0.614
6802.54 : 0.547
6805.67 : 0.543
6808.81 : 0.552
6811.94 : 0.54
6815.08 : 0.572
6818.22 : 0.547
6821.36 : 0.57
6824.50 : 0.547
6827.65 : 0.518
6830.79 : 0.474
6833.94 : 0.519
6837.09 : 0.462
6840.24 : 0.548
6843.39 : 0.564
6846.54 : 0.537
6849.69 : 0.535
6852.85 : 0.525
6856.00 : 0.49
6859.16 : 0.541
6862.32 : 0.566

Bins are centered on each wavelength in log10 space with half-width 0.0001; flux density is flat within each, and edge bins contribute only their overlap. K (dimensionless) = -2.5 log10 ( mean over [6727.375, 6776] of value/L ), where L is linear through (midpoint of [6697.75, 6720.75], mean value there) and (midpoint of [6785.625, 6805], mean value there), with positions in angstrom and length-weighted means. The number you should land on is 0.02 mag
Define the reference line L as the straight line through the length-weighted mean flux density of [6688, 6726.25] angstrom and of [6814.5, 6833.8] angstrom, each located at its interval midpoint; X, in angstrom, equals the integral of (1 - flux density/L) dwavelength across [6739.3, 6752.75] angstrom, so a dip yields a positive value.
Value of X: 0.63 angstrom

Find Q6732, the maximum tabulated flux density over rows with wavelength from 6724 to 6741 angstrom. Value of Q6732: 0.56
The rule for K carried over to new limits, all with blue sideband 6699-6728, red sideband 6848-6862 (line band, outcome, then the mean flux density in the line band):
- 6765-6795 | -0.04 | 0.554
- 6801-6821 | -0.04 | 0.551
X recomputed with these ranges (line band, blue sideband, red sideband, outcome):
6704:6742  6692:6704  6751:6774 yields -1.4 angstrom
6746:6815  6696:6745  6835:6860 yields -2.7 angstrom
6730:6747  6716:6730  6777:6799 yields 0.8 angstrom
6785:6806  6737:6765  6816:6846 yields -1.5 angstrom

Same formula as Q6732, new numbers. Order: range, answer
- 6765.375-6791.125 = 0.579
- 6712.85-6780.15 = 0.605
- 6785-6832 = 0.614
